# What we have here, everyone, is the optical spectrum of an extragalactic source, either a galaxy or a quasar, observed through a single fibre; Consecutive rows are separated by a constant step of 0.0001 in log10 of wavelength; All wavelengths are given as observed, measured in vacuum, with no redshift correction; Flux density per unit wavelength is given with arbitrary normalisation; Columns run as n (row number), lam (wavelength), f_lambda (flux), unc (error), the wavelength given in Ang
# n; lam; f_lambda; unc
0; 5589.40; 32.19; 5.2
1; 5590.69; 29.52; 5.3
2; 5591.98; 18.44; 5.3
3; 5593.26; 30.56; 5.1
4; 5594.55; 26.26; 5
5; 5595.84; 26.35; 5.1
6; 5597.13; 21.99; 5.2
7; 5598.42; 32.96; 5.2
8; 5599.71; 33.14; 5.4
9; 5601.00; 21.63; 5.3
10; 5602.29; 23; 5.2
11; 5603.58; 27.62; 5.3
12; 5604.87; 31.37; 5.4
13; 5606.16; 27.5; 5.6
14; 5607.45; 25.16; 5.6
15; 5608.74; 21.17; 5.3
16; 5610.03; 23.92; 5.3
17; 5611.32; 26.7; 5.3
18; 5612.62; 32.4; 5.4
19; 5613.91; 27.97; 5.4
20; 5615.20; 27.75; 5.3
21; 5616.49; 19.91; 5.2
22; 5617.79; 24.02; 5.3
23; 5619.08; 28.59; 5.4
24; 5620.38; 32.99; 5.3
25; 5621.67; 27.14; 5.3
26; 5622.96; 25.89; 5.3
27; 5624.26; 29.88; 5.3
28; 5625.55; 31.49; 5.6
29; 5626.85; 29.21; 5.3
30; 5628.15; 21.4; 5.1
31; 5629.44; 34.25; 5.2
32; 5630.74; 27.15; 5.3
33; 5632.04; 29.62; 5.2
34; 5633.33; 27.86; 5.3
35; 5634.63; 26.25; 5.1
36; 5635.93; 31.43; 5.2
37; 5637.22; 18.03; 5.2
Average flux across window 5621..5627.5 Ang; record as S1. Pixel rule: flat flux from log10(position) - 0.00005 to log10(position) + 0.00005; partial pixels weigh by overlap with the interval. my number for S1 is 28.8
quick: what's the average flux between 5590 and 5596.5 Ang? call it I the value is 26.2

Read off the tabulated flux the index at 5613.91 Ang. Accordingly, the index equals 27.97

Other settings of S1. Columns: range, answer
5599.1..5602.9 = 25.9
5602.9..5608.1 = 27.9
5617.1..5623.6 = 27.7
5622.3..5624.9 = 27.9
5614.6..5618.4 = 23.8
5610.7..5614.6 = 29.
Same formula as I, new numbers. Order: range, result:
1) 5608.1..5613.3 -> 26.1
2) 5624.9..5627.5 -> 30.3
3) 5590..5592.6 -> 24.1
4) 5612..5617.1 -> 27.1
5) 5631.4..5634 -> 28.8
